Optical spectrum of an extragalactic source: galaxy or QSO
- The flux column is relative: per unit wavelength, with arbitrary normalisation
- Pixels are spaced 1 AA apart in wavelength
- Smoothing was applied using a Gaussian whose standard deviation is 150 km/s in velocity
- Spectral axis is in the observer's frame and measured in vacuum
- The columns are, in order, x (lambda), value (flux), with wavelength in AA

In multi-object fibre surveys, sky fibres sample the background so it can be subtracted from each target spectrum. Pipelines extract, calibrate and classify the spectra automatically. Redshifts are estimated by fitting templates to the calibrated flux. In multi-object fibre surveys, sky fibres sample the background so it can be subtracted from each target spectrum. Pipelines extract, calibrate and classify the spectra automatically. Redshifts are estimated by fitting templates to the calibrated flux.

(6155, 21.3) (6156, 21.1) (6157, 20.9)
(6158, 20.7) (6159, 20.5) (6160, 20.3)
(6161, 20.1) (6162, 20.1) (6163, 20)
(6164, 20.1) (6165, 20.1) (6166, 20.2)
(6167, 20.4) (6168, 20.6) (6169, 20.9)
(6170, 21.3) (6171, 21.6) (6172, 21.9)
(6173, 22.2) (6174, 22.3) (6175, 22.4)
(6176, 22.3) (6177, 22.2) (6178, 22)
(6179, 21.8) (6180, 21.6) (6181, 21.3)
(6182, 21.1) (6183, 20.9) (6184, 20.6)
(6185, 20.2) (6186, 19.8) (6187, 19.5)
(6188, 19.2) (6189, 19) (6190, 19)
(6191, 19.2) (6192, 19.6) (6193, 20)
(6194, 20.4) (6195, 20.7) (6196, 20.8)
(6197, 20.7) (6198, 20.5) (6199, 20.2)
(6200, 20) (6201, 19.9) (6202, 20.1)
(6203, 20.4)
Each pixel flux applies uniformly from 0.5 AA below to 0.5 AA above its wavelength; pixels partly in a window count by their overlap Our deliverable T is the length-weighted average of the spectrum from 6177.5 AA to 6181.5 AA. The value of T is 21.7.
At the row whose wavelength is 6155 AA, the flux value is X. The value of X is 21.3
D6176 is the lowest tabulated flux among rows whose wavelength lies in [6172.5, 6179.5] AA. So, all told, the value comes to 21.8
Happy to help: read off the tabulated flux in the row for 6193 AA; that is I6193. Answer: 20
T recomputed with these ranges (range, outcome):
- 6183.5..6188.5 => 19.9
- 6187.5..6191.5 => 19.1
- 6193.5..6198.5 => 20.6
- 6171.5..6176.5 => 22.2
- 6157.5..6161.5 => 20.4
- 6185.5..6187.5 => 19.6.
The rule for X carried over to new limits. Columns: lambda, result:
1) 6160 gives 20.3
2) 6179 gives 21.8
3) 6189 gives 19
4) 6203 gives 20.4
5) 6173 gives 22.2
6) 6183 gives 20.9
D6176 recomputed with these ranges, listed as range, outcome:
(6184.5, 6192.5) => 19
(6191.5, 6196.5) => 19.6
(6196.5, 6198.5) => 20.5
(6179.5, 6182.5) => 21.1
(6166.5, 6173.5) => 20.4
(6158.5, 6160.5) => 20.3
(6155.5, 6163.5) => 20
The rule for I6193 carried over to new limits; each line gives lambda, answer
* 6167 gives 20.4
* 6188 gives 19.2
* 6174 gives 22.3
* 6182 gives 21.1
